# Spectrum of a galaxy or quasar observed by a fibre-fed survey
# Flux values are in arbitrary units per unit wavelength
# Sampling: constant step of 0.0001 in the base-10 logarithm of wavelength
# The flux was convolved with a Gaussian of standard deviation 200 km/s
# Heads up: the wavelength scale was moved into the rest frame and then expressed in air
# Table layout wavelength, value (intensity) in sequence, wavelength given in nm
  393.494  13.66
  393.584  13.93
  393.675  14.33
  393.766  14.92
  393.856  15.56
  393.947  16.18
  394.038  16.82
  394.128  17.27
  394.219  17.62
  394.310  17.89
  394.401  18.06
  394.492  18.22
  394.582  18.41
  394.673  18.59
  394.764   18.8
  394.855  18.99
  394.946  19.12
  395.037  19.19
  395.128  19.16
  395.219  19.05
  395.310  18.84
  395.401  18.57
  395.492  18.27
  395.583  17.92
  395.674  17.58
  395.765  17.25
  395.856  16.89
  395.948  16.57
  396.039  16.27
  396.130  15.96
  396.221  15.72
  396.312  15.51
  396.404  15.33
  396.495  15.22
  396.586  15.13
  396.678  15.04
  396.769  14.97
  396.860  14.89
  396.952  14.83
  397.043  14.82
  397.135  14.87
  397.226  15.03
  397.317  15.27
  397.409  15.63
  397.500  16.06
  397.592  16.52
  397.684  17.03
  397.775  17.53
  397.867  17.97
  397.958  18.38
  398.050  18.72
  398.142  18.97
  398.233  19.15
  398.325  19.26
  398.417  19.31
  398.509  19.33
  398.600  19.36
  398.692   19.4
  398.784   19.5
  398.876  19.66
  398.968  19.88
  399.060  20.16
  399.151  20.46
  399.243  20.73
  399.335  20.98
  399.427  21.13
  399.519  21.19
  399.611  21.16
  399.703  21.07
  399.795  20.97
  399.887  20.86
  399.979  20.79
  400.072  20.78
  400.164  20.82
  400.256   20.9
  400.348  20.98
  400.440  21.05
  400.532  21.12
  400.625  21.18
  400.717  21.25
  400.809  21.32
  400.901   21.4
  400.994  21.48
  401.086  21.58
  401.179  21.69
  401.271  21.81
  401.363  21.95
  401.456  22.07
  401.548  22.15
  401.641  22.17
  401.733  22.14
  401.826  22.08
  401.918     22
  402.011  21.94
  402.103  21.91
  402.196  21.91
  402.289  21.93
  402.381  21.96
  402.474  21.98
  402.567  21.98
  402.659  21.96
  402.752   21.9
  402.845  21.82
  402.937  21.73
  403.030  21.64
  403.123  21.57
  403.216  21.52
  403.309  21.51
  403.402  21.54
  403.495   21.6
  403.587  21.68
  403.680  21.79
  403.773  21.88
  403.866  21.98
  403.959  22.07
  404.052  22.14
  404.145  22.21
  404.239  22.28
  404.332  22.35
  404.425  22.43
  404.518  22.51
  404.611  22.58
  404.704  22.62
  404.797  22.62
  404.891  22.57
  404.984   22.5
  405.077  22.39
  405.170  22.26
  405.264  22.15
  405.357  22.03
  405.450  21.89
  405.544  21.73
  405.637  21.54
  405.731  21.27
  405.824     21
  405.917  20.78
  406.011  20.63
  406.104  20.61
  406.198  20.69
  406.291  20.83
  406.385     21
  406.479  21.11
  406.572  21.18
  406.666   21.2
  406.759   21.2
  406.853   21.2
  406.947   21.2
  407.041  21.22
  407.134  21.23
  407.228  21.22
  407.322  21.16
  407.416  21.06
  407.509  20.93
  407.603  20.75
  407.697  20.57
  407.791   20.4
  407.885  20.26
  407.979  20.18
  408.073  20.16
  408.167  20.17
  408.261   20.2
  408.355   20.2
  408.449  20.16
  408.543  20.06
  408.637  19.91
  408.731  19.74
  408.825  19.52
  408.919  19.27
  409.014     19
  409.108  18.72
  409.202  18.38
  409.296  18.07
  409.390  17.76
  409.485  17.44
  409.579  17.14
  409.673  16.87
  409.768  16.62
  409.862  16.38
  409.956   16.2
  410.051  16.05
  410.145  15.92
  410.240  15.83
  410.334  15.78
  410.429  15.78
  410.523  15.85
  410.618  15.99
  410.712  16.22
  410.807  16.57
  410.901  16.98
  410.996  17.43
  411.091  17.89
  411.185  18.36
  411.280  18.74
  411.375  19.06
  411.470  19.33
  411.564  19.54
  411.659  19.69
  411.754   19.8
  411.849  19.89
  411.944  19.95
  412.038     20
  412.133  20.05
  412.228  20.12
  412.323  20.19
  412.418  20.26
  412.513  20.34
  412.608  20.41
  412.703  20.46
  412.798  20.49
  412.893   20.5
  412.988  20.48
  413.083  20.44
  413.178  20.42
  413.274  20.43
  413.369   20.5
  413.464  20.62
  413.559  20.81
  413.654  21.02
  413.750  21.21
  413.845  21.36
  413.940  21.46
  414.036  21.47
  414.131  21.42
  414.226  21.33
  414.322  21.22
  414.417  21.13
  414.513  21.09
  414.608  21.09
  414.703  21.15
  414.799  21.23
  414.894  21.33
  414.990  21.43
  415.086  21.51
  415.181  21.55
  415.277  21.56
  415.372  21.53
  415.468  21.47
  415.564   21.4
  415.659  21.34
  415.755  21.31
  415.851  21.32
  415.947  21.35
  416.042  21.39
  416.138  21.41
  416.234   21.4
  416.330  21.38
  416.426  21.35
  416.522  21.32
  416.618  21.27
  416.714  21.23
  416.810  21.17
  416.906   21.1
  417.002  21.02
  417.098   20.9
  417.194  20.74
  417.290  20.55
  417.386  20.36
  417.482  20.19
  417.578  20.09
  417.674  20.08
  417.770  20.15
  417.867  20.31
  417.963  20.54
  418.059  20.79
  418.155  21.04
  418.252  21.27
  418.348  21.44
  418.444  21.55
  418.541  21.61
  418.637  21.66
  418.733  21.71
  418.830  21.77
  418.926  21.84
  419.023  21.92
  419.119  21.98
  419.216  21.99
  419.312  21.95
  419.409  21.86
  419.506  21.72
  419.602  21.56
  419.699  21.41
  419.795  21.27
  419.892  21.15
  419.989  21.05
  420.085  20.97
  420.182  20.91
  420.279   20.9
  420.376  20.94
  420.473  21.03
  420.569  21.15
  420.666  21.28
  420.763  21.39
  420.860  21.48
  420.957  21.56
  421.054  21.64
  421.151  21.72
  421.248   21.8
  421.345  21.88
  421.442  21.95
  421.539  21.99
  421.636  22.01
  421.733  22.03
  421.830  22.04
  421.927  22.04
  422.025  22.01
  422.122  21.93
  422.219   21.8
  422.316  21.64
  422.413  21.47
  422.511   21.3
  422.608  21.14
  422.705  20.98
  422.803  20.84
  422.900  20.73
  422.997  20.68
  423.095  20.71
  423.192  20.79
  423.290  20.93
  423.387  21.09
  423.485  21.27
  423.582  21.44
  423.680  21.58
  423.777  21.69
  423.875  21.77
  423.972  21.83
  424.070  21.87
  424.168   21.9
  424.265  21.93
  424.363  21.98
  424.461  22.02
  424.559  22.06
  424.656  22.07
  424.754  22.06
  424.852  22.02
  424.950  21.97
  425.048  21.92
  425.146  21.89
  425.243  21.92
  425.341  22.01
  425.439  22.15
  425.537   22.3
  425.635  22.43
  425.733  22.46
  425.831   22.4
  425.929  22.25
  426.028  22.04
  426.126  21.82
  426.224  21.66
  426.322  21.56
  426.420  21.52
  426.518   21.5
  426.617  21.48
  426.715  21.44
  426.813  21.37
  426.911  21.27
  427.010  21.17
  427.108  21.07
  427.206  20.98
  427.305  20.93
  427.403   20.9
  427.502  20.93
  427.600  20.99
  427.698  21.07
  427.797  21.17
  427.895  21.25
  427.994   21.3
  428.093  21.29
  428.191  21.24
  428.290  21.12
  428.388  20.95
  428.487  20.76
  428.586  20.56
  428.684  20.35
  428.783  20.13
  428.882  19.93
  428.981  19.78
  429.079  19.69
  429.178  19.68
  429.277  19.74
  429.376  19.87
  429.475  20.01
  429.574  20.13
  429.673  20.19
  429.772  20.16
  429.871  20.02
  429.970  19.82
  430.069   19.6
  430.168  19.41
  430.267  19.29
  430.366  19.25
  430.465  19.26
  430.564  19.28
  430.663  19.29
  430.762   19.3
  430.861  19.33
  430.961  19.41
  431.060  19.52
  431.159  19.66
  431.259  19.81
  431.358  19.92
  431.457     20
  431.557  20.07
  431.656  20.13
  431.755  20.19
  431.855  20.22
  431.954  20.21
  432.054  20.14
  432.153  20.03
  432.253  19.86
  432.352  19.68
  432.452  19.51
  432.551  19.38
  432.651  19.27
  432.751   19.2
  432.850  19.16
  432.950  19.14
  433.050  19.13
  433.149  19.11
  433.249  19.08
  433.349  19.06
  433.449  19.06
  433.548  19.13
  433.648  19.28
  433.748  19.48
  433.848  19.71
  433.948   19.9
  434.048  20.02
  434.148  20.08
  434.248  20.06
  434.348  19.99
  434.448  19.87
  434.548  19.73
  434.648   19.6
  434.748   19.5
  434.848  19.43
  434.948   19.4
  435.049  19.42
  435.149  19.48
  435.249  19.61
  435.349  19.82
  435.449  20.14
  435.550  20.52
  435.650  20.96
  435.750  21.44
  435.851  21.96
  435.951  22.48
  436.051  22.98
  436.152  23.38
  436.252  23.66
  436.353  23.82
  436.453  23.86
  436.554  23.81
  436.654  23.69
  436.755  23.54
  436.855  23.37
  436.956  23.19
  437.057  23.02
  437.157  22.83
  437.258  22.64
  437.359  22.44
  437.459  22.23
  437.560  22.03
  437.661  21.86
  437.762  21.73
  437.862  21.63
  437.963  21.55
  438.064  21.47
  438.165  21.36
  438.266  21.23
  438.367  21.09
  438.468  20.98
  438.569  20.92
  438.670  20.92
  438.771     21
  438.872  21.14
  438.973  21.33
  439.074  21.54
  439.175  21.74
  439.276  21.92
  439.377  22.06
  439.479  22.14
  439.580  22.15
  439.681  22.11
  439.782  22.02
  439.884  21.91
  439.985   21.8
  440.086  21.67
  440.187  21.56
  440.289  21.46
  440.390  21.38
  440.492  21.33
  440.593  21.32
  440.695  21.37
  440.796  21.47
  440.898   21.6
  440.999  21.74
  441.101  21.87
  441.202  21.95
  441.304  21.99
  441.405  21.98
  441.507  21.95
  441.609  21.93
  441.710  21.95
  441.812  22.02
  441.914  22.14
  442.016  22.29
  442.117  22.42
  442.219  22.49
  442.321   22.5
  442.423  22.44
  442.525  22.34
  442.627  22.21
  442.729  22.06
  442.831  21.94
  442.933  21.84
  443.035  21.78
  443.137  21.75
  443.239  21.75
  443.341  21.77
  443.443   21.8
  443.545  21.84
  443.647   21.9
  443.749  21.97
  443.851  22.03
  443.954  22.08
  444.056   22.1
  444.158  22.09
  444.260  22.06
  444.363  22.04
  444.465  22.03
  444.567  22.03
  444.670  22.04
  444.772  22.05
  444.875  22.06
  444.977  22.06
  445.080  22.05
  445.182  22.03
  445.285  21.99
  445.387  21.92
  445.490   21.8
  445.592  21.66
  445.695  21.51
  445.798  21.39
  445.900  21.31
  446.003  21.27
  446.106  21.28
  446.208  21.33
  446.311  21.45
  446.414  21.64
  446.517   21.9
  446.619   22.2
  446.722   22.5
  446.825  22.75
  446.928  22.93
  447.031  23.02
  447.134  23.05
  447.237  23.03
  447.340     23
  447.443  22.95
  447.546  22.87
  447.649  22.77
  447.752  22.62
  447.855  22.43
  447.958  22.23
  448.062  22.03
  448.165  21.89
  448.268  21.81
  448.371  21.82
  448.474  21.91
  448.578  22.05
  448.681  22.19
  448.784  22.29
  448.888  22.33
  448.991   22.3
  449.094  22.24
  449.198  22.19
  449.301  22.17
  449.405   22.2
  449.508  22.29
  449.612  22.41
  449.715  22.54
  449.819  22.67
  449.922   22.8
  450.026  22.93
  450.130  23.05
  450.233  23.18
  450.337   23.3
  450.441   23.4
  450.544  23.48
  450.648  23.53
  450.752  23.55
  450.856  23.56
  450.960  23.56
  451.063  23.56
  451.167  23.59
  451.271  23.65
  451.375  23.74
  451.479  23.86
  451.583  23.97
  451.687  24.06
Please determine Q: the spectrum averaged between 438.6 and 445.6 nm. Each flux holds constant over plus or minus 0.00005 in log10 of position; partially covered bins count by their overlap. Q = 21.9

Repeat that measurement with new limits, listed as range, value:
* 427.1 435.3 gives 19.9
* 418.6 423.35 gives 21.5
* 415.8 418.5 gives 21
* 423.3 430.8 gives 21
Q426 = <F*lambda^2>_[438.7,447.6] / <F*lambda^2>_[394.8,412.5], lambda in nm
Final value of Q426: 1.3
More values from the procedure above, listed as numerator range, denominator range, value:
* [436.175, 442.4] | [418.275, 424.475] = 1.11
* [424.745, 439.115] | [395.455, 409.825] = 1.19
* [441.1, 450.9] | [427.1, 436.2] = 1.18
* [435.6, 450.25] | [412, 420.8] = 1.19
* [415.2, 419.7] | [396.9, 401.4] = 1.19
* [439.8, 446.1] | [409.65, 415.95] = 1.28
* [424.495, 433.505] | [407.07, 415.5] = 1.14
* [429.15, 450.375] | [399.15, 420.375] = 1.19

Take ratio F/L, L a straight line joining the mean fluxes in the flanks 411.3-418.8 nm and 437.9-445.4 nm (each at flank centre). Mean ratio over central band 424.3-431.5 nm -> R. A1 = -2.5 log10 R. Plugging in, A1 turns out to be 0.025 mag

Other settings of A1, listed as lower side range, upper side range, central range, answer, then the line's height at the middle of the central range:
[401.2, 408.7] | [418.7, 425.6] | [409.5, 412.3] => 0.21 mag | 21.5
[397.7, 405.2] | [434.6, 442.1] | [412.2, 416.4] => 0.02 mag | 21.4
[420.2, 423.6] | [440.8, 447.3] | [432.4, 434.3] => 0.12 mag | 21.7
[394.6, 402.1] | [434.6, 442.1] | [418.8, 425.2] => -0.05 mag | 20.6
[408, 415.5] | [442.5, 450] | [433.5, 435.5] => 0.08 mag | 21.2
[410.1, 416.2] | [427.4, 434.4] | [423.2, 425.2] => -0.09 mag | 19.9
